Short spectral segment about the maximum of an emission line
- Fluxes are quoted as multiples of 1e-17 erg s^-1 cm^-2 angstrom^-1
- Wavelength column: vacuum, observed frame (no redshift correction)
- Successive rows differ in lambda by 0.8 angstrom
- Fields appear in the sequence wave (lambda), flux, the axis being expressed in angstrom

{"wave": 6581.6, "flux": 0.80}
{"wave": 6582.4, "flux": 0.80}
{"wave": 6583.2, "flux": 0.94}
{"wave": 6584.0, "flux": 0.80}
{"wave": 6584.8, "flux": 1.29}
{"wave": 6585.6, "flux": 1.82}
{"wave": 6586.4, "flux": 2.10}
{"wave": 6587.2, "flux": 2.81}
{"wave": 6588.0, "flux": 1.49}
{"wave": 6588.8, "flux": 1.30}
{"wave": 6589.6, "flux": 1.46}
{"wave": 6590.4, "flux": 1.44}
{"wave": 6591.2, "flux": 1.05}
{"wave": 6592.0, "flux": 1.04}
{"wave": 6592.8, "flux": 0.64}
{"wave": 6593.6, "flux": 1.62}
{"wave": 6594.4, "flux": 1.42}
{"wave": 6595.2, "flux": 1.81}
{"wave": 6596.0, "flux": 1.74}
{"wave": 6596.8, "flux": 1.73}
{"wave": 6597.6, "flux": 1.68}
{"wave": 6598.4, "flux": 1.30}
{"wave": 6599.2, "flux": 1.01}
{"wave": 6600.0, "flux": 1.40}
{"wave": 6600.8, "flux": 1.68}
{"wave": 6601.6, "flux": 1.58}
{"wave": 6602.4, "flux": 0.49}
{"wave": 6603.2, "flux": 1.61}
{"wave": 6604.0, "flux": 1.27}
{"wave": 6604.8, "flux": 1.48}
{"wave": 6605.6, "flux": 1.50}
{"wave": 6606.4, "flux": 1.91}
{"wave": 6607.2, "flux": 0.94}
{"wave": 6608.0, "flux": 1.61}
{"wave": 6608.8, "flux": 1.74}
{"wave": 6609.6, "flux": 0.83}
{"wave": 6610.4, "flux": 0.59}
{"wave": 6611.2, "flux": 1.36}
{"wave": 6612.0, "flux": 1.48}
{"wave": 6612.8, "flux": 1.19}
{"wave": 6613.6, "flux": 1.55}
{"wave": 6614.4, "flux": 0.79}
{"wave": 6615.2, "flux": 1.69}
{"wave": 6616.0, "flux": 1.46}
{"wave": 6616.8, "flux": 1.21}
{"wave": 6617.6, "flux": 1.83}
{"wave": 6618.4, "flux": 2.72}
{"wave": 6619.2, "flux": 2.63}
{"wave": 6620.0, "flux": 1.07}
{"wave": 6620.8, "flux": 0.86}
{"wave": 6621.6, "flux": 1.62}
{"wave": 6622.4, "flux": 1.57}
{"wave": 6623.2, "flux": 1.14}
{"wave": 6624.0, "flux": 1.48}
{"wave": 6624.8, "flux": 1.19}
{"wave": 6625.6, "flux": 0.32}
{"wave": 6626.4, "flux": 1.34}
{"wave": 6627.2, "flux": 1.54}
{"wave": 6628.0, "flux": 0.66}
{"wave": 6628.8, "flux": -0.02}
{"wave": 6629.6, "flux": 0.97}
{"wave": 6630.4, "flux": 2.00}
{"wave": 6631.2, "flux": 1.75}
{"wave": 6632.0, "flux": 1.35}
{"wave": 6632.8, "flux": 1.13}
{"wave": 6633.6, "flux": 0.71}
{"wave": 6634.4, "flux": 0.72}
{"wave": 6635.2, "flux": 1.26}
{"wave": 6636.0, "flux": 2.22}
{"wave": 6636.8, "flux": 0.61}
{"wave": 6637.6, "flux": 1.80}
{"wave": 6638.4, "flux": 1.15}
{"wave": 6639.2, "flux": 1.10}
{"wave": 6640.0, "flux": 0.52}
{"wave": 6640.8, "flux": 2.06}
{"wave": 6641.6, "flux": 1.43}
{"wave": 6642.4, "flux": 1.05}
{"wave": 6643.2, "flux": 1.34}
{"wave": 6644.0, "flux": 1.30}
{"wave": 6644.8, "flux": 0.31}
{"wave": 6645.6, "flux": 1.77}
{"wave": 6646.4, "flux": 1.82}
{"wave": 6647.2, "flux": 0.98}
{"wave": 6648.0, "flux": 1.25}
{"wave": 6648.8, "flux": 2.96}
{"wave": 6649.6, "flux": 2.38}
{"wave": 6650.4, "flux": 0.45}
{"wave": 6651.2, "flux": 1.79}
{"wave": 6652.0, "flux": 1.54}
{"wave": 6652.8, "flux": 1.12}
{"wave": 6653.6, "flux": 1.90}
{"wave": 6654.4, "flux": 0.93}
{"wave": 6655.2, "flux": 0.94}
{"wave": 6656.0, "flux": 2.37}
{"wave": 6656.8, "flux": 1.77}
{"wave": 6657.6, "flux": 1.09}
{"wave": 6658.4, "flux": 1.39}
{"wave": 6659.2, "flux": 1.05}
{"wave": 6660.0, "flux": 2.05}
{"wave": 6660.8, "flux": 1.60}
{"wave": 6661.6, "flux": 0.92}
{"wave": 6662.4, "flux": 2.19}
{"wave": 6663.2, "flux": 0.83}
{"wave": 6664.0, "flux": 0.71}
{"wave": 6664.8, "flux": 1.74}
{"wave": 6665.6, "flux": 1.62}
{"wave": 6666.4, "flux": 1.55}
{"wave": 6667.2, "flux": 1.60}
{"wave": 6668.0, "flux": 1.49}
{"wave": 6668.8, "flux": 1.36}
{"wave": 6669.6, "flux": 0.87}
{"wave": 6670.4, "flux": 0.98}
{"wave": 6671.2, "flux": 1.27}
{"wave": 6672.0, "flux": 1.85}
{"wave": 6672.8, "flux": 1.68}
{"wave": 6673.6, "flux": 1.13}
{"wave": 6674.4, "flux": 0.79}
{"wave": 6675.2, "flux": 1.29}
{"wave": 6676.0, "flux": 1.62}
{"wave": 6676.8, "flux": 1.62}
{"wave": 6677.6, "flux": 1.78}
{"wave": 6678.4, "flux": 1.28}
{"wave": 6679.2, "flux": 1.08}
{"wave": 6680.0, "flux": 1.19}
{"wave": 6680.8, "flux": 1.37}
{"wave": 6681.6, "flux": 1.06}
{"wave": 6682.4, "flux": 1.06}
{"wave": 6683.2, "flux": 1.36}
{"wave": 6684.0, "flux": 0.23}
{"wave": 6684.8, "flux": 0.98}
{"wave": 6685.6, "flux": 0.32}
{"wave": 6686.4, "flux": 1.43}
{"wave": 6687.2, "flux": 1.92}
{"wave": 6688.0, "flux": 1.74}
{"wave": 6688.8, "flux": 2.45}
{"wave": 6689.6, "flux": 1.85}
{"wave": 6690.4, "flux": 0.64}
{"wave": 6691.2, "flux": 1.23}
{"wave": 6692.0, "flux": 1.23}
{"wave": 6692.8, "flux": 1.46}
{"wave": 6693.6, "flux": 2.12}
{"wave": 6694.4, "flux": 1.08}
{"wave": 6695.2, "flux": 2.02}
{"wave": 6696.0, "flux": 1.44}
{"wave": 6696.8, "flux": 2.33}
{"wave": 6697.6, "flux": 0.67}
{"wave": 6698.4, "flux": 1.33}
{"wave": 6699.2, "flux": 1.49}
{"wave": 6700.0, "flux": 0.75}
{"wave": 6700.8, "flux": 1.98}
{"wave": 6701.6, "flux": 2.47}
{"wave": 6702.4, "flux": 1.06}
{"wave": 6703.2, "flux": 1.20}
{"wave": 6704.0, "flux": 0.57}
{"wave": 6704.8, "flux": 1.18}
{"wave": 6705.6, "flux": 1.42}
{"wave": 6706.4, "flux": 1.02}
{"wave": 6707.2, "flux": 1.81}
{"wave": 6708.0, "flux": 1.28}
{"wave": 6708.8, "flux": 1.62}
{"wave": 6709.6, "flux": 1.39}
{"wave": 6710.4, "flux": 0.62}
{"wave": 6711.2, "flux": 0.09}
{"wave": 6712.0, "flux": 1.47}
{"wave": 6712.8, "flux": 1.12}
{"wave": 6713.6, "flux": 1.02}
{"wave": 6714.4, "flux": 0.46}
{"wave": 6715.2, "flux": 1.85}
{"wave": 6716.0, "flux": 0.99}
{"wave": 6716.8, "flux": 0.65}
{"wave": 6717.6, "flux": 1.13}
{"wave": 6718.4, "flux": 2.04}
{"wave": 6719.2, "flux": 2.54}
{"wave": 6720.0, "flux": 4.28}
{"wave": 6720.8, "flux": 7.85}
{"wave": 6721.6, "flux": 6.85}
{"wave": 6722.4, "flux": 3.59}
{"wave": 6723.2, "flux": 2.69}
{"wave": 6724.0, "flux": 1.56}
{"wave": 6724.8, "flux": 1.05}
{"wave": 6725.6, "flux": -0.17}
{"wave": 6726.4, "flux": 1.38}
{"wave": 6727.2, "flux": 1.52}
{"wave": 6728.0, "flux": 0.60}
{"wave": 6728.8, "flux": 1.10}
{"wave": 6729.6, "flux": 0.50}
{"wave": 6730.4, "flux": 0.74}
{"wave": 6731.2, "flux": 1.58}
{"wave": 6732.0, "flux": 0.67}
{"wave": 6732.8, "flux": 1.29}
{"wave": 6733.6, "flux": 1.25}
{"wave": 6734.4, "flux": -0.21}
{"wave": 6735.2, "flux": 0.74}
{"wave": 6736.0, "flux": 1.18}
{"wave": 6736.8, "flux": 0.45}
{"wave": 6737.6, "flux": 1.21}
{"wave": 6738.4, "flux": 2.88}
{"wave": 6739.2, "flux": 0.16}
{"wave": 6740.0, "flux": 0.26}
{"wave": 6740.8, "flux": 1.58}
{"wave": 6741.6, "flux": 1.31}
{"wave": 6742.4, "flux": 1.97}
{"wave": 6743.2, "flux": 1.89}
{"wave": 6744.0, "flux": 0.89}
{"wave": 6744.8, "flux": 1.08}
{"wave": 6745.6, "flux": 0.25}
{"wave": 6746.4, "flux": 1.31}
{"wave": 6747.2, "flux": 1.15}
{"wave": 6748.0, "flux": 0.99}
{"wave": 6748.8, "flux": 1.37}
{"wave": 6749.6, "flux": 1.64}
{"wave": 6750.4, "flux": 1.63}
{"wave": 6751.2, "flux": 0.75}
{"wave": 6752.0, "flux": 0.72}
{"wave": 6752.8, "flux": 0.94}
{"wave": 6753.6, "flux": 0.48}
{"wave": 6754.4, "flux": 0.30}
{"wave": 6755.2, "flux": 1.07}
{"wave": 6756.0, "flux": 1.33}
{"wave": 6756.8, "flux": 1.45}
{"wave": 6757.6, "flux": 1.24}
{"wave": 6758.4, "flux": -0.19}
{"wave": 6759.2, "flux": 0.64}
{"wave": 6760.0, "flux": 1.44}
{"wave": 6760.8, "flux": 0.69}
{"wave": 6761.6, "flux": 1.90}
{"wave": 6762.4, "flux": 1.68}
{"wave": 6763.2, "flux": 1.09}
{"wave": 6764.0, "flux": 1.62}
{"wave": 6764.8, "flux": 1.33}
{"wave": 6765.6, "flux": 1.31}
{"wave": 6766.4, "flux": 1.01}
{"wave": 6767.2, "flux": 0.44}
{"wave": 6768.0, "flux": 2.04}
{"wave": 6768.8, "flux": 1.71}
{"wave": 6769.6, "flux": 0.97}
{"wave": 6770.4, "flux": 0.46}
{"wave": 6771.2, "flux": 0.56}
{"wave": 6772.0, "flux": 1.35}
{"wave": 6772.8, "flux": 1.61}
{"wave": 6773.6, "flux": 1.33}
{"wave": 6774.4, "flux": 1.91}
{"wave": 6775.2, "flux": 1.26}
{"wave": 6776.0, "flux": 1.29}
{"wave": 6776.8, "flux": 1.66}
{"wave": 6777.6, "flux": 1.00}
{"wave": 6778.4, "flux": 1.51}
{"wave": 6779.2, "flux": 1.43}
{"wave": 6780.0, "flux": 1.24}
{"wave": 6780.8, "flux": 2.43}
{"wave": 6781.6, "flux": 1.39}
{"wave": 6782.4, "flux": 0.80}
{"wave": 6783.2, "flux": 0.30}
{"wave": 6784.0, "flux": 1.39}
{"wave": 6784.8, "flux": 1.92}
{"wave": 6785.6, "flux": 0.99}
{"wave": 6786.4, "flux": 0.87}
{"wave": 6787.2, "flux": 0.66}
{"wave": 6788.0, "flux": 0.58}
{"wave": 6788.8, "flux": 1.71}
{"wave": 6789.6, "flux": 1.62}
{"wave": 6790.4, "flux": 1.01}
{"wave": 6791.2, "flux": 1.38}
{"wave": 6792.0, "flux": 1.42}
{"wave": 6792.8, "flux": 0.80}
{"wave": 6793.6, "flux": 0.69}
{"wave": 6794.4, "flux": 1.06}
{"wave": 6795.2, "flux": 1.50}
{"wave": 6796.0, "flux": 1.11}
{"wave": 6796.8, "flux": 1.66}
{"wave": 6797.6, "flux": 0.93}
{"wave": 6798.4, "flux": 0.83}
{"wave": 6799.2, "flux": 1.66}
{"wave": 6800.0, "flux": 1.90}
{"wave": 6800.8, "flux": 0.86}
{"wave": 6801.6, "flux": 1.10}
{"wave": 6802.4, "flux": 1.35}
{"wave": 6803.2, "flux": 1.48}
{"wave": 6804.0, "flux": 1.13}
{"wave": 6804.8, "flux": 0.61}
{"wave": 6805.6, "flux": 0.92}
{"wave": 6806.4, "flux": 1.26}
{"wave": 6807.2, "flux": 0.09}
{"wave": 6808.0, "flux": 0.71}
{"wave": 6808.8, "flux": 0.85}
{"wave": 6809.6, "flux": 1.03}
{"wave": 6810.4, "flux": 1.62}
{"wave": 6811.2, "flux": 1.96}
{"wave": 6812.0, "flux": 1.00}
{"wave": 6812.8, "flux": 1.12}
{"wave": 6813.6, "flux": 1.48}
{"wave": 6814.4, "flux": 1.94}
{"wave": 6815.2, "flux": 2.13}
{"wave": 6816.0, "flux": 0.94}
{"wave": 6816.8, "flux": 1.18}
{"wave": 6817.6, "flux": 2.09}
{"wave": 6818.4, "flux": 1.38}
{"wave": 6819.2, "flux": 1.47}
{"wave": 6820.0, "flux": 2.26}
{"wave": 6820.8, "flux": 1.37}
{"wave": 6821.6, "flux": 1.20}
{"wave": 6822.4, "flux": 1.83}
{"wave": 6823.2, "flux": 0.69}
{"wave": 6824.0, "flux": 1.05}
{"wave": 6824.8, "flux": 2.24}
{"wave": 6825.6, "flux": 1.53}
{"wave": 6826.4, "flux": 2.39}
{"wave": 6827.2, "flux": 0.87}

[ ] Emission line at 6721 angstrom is H-beta 4861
